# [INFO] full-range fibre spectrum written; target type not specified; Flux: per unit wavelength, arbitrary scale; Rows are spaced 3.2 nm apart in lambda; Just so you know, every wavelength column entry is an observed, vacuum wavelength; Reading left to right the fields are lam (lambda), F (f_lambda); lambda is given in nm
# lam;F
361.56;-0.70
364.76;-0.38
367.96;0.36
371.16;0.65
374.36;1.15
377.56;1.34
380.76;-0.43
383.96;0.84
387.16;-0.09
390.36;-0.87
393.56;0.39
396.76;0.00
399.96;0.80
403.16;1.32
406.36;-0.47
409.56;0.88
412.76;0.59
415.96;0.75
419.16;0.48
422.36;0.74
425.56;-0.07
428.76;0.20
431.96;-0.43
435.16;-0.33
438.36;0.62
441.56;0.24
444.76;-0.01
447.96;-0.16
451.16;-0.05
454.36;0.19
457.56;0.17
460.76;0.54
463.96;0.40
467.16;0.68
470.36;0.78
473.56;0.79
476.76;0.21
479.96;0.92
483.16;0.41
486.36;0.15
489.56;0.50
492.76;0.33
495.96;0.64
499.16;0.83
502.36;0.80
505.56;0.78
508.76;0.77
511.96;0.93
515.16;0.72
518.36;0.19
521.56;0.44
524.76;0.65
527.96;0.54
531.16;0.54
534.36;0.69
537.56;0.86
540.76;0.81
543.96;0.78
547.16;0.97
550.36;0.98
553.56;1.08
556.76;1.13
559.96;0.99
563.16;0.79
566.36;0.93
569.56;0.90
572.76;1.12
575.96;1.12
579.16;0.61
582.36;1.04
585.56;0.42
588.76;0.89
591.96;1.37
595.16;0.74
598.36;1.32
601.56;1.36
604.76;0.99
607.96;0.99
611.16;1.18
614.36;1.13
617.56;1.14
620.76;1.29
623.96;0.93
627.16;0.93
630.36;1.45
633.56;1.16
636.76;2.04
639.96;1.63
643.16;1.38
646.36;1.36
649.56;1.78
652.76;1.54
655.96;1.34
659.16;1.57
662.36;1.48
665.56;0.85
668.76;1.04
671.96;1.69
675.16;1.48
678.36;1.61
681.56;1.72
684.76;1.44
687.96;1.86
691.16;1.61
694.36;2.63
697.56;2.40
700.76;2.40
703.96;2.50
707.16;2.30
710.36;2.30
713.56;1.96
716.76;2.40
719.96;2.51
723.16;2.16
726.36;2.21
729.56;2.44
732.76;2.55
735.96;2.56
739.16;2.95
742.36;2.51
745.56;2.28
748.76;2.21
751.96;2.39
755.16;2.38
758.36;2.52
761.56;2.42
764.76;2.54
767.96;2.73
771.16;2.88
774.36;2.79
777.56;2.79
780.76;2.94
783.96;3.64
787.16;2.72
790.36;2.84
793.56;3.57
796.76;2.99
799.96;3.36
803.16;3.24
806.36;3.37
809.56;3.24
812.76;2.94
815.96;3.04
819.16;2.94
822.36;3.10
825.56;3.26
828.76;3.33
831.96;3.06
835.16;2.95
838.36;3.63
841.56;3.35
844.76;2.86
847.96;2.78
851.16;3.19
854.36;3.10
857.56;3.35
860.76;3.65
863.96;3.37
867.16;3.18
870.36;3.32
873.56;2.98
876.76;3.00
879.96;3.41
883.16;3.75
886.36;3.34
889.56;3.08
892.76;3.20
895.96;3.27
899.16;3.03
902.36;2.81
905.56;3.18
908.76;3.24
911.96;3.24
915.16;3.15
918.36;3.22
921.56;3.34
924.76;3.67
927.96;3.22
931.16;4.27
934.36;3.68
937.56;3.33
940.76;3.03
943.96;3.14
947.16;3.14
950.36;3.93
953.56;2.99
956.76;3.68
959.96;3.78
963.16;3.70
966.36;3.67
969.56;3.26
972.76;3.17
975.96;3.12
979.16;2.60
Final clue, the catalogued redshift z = 0.74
